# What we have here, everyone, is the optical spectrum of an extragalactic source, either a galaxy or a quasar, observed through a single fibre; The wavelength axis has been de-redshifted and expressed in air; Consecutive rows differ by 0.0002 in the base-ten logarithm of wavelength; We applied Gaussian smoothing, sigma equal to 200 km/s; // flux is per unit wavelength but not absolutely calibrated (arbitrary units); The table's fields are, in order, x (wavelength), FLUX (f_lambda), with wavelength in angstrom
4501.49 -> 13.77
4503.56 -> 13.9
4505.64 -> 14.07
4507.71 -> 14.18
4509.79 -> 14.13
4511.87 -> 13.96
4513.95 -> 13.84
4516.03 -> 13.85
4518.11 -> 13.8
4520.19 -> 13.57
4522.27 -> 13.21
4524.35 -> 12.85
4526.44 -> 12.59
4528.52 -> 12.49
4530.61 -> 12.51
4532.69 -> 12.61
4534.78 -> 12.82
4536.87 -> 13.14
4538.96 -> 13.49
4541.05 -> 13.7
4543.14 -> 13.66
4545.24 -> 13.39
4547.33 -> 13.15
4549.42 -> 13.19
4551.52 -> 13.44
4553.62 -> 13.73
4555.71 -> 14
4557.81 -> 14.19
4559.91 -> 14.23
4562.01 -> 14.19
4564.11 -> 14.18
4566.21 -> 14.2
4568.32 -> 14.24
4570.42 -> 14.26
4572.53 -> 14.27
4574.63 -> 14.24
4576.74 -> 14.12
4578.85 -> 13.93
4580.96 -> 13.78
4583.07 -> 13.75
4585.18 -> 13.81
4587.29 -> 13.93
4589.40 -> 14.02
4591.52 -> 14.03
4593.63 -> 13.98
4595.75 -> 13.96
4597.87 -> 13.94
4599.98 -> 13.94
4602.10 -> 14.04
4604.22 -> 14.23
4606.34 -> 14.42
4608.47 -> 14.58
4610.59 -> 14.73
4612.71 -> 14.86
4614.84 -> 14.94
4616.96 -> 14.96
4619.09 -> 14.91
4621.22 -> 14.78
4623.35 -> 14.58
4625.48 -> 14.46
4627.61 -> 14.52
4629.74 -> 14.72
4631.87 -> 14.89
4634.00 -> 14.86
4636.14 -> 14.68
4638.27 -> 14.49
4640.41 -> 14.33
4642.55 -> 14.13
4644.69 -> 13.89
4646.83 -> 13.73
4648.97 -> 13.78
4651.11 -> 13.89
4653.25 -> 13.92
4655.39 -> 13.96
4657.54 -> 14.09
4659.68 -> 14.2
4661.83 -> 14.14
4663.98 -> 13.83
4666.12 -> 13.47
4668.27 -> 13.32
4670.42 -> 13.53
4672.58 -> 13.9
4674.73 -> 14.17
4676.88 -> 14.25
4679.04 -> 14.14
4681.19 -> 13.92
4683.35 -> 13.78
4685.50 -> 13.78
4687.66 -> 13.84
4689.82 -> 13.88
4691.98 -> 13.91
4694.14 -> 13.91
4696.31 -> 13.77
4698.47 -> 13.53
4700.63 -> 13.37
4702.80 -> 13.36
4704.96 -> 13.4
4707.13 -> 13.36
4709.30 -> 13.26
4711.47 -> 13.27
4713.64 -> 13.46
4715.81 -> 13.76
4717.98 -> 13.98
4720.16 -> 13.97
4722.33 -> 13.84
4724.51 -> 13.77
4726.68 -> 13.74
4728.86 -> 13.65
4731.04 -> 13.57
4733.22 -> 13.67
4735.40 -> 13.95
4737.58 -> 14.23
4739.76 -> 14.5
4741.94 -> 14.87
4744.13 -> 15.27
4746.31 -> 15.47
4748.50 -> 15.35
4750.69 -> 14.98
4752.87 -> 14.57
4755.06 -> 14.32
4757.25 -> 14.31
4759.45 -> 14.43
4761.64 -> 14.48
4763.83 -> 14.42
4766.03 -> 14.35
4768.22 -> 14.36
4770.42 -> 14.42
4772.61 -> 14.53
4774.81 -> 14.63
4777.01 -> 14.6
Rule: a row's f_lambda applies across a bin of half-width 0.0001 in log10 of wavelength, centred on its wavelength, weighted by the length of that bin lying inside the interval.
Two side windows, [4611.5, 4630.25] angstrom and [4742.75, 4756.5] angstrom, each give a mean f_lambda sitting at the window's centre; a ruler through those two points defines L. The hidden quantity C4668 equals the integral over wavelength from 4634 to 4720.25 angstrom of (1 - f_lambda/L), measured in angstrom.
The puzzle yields 5.8 angstrom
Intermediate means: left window 14.7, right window 15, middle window 13.8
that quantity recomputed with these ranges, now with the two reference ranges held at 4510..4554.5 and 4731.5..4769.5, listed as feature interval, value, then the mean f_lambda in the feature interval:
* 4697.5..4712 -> 0.9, 13.4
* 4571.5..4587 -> -0.5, 14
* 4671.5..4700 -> 0.6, 13.9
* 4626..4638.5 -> -0.7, 14.7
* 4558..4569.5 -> -0.6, 14.2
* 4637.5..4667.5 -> 0.0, 14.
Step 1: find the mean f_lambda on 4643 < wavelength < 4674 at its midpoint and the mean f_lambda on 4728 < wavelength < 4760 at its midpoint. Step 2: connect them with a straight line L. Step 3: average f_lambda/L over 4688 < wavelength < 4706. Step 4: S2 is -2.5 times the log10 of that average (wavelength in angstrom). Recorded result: 0.04 mag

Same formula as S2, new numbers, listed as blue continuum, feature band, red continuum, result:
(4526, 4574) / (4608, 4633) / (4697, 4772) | -0.075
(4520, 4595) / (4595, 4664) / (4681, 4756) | -0.043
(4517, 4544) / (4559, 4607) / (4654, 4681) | -0.051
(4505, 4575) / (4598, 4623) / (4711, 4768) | -0.054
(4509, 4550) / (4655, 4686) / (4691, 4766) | -0.005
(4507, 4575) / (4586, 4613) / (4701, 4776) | -0.032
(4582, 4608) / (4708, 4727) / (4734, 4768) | 0.064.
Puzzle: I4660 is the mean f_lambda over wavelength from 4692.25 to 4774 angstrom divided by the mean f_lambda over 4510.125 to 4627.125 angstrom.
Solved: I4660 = 1.01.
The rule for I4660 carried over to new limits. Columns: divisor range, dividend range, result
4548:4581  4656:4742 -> 0.98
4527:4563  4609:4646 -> 1.09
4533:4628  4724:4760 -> 1.02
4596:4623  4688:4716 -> 0.93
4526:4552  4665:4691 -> 1.06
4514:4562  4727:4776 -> 1.08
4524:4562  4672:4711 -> 1.03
